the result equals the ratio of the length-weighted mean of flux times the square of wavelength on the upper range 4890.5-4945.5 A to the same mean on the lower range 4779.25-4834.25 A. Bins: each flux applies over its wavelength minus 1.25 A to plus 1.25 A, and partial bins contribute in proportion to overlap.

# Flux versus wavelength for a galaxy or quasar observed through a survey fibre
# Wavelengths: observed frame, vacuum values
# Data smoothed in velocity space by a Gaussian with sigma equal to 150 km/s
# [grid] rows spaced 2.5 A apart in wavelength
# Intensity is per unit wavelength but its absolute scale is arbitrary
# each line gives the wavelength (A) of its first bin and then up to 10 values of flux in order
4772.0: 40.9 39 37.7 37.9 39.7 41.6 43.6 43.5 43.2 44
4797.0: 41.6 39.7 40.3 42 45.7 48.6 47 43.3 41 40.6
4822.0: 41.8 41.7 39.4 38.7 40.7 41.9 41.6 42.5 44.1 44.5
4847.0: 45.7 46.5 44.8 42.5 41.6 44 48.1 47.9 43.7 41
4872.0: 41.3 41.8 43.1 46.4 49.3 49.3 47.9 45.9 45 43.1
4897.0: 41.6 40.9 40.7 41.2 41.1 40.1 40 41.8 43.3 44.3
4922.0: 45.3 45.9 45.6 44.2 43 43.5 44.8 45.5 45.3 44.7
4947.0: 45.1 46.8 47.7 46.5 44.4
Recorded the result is 1.07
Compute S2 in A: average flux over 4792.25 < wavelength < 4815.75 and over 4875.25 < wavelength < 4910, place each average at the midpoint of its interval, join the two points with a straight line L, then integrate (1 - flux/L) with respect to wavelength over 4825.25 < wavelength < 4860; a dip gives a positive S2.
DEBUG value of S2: 0.8 A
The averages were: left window 43.6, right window 44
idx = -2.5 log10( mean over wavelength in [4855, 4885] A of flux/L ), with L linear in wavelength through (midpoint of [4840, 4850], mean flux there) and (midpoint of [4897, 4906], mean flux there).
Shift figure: -0.04 mag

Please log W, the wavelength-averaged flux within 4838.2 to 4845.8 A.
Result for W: 43.7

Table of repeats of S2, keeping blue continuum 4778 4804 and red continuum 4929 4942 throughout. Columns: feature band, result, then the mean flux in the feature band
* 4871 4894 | -1.2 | 45.5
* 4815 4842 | 0.7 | 41.2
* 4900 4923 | 1.0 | 41.9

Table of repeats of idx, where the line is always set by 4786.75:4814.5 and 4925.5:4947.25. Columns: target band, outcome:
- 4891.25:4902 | 0.05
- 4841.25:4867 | -0.02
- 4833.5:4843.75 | 0.03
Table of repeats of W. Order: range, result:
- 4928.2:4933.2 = 43.6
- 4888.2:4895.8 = 44.7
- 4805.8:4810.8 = 47.2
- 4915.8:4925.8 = 44.7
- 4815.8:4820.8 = 40.8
